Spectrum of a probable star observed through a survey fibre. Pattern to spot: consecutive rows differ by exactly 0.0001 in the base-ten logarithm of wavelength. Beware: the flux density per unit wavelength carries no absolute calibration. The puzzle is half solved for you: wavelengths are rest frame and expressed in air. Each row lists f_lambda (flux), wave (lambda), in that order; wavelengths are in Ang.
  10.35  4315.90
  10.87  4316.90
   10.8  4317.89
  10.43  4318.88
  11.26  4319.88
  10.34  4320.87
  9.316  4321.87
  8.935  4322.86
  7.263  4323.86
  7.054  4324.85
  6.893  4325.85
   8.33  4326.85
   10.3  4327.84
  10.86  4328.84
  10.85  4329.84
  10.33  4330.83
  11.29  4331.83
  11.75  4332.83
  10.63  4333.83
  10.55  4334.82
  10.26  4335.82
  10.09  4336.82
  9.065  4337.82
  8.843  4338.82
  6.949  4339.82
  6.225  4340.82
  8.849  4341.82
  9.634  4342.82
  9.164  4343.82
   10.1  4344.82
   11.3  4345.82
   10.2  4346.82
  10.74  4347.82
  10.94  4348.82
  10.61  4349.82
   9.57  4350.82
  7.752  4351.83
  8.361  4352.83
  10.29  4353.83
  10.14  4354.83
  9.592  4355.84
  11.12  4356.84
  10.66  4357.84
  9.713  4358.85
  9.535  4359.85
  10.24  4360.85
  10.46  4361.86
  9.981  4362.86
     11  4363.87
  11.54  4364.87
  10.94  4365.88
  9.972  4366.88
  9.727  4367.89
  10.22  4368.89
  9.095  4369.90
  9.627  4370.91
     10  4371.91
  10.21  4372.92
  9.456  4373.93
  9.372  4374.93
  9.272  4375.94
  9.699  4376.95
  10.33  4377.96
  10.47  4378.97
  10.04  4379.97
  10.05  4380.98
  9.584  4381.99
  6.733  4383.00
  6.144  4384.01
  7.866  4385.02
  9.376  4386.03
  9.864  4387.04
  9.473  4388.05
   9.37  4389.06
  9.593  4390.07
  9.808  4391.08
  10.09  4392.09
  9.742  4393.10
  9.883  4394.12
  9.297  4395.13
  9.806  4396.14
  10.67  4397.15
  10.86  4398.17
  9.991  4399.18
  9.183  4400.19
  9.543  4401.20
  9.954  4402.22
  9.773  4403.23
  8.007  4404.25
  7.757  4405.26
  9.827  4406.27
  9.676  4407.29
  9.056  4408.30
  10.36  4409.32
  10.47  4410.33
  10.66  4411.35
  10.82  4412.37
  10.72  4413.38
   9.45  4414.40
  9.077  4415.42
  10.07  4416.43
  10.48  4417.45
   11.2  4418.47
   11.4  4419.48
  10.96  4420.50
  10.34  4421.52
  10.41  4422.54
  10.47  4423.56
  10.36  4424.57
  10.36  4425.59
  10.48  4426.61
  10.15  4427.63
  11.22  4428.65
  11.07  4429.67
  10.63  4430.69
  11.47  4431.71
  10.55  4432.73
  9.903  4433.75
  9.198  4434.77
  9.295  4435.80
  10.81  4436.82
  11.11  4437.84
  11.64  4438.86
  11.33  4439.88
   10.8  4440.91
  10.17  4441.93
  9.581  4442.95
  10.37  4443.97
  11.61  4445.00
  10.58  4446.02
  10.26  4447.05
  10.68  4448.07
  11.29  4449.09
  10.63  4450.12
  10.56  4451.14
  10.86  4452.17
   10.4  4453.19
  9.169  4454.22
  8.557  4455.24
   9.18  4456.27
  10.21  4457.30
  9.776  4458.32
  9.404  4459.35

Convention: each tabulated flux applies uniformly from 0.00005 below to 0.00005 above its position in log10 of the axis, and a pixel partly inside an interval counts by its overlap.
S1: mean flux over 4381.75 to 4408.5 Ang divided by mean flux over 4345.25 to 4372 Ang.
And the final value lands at 0.92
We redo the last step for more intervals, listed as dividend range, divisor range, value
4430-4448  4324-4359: 1.09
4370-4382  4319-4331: 1.05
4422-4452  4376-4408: 1.12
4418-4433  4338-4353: 1.16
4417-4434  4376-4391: 1.16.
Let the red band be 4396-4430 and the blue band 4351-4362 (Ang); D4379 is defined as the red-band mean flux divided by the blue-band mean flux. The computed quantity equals 1.0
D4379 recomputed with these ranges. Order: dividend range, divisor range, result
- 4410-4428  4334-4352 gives 1.09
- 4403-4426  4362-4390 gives 1.05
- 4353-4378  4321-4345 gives 1.08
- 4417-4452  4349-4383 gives 1.07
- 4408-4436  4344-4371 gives 1.03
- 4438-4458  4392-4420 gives 1.05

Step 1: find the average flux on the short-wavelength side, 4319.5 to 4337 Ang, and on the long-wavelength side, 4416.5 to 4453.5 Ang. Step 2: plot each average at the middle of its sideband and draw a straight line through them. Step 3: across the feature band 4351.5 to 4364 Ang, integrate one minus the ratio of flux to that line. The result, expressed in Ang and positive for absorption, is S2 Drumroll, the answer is 0.1 Ang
